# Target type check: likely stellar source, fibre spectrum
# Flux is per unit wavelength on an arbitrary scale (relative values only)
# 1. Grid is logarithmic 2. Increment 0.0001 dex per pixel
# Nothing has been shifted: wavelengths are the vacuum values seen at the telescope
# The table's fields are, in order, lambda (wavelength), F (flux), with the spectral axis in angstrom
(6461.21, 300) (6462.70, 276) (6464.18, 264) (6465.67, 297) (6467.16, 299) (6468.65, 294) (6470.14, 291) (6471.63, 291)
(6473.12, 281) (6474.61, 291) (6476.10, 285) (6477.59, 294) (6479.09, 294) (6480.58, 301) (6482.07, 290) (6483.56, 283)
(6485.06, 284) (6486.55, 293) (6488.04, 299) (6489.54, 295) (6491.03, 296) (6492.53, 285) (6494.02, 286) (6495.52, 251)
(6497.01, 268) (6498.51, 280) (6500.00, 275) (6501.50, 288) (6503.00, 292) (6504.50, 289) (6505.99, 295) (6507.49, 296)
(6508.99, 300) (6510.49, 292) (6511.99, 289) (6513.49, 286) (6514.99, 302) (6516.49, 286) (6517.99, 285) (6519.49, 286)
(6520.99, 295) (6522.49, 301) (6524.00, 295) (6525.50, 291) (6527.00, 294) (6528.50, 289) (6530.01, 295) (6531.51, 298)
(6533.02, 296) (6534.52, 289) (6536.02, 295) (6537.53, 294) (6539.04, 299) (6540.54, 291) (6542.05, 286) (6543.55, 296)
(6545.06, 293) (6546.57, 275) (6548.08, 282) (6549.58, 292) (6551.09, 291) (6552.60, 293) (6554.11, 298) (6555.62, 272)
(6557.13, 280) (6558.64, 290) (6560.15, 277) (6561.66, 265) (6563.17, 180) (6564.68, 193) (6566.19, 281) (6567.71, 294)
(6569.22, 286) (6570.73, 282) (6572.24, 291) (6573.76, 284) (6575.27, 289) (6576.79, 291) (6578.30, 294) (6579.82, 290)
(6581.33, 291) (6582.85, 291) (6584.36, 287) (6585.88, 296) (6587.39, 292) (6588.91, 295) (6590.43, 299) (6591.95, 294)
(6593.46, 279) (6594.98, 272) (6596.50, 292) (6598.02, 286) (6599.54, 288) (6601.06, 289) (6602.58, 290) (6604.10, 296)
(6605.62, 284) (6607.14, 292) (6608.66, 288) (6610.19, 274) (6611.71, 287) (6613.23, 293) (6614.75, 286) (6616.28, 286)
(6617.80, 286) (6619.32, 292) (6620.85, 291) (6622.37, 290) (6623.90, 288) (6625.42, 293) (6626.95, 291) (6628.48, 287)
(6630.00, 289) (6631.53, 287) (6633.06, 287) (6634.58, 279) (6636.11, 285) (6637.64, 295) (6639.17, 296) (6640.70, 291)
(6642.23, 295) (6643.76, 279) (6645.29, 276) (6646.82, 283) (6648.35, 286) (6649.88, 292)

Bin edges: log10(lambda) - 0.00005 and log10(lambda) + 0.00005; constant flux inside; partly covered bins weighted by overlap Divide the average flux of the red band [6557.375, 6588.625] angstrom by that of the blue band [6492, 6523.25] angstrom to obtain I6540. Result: 1.0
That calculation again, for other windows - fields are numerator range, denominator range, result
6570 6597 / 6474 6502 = 1.01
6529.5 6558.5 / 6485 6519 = 1.01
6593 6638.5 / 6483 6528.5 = 1.00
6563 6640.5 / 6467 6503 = 0.99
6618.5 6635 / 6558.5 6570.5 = 1.12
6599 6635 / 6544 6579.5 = 1.04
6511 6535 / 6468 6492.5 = 1.00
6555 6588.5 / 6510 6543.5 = 0.95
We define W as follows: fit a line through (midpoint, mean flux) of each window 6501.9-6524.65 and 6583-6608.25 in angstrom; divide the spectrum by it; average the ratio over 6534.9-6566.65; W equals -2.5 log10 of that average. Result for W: 0.05 mag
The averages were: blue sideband 292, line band 277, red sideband 290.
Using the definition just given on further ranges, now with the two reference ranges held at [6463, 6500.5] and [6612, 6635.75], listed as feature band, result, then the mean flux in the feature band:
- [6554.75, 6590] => 0.04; 278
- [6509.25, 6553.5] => -0.02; 292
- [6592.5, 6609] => 0.00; 287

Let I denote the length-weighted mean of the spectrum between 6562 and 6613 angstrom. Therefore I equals 282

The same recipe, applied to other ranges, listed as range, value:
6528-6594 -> 284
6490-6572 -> 284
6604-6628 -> 288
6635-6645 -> 289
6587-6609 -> 289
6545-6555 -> 289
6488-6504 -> 282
